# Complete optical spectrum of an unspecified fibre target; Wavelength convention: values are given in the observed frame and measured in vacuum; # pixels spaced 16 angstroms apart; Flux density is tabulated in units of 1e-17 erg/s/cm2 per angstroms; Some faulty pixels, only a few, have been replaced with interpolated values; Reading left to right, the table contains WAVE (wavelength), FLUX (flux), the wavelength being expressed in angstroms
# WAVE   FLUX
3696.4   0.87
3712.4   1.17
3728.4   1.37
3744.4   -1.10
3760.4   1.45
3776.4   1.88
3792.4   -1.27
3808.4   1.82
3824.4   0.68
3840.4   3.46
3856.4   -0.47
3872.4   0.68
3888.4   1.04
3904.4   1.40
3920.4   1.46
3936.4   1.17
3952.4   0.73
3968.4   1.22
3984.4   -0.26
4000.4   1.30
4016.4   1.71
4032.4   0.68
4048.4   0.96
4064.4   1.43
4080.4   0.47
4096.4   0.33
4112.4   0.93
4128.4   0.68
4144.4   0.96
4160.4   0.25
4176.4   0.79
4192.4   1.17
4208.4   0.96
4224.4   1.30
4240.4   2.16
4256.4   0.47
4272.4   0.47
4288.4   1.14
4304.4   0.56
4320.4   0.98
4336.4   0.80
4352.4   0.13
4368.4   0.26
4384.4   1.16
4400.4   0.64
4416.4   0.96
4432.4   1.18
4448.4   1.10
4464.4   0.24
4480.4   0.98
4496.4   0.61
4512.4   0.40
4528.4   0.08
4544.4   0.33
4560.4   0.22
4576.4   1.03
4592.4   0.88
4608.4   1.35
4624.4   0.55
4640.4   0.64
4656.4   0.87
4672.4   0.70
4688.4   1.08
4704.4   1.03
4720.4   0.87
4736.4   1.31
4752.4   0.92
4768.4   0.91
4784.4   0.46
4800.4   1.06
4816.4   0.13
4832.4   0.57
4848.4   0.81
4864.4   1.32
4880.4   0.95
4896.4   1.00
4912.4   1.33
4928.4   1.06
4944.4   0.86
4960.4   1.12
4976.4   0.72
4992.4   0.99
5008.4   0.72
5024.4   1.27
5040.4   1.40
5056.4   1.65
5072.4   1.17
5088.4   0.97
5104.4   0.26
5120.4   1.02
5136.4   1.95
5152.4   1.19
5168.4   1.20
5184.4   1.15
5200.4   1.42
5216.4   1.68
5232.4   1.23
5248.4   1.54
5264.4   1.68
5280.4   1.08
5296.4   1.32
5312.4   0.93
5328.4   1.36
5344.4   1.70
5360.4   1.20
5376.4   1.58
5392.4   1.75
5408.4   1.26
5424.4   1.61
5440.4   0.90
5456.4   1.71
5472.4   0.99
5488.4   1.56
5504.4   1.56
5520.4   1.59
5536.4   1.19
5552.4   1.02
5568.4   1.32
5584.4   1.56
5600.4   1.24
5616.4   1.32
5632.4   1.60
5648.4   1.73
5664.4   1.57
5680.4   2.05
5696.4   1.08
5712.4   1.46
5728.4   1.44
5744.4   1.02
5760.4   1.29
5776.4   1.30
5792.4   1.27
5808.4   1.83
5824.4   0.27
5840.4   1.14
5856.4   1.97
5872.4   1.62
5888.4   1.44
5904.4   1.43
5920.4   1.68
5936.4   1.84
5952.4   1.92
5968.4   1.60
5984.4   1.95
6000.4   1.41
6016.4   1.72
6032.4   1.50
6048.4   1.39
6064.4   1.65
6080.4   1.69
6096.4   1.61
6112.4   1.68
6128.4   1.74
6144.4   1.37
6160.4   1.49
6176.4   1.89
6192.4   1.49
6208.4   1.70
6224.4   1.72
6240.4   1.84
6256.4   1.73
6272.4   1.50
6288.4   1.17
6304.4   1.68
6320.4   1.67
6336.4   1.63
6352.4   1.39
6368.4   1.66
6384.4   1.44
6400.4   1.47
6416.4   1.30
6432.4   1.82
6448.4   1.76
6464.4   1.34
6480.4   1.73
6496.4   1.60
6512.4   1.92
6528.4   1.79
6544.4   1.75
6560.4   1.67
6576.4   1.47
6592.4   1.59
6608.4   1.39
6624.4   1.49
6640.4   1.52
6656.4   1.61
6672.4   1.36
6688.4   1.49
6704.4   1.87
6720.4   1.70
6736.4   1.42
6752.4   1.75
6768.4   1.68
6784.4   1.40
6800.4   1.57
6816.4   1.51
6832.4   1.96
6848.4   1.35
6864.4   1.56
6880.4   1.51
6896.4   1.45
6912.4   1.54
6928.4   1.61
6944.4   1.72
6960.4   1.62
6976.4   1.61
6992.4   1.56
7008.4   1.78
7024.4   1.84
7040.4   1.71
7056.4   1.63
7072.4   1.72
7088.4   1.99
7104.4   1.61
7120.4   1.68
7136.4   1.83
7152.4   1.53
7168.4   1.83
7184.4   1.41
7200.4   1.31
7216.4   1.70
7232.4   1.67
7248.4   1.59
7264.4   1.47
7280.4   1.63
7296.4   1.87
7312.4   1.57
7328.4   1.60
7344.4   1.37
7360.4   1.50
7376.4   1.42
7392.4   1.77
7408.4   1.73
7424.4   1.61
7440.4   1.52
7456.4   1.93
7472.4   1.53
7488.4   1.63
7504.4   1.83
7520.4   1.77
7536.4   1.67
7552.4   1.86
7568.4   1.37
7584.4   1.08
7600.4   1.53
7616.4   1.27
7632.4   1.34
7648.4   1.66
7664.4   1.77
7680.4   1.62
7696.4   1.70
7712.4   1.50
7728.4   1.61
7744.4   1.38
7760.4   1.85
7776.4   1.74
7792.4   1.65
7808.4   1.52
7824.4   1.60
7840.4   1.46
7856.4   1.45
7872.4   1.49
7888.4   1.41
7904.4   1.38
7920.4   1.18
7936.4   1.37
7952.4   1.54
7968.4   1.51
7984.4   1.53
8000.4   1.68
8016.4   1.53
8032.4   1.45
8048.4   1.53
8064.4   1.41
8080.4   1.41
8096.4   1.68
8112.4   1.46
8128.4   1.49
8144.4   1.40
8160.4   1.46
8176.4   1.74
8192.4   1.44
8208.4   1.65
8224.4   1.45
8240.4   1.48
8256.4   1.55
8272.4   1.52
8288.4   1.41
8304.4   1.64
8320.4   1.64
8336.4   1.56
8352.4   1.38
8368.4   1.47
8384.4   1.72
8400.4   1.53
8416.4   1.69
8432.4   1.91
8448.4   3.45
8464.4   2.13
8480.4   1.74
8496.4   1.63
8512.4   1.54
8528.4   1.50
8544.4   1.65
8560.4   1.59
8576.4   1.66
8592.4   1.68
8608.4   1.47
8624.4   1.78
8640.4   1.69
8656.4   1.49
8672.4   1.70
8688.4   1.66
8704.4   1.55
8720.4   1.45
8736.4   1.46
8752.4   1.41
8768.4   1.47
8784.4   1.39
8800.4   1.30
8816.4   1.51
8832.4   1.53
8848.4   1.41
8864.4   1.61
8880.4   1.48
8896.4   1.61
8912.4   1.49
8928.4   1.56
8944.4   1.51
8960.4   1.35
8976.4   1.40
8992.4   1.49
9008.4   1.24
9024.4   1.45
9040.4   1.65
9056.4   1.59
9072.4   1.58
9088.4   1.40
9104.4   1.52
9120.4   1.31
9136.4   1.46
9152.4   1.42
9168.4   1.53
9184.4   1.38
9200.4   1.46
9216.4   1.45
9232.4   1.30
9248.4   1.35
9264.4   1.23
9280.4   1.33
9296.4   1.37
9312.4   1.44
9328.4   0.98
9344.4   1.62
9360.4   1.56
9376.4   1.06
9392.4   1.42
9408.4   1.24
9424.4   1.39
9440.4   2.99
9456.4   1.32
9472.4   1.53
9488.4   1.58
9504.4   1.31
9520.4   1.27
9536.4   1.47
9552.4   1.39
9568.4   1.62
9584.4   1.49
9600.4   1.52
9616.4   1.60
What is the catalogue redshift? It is 0.29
